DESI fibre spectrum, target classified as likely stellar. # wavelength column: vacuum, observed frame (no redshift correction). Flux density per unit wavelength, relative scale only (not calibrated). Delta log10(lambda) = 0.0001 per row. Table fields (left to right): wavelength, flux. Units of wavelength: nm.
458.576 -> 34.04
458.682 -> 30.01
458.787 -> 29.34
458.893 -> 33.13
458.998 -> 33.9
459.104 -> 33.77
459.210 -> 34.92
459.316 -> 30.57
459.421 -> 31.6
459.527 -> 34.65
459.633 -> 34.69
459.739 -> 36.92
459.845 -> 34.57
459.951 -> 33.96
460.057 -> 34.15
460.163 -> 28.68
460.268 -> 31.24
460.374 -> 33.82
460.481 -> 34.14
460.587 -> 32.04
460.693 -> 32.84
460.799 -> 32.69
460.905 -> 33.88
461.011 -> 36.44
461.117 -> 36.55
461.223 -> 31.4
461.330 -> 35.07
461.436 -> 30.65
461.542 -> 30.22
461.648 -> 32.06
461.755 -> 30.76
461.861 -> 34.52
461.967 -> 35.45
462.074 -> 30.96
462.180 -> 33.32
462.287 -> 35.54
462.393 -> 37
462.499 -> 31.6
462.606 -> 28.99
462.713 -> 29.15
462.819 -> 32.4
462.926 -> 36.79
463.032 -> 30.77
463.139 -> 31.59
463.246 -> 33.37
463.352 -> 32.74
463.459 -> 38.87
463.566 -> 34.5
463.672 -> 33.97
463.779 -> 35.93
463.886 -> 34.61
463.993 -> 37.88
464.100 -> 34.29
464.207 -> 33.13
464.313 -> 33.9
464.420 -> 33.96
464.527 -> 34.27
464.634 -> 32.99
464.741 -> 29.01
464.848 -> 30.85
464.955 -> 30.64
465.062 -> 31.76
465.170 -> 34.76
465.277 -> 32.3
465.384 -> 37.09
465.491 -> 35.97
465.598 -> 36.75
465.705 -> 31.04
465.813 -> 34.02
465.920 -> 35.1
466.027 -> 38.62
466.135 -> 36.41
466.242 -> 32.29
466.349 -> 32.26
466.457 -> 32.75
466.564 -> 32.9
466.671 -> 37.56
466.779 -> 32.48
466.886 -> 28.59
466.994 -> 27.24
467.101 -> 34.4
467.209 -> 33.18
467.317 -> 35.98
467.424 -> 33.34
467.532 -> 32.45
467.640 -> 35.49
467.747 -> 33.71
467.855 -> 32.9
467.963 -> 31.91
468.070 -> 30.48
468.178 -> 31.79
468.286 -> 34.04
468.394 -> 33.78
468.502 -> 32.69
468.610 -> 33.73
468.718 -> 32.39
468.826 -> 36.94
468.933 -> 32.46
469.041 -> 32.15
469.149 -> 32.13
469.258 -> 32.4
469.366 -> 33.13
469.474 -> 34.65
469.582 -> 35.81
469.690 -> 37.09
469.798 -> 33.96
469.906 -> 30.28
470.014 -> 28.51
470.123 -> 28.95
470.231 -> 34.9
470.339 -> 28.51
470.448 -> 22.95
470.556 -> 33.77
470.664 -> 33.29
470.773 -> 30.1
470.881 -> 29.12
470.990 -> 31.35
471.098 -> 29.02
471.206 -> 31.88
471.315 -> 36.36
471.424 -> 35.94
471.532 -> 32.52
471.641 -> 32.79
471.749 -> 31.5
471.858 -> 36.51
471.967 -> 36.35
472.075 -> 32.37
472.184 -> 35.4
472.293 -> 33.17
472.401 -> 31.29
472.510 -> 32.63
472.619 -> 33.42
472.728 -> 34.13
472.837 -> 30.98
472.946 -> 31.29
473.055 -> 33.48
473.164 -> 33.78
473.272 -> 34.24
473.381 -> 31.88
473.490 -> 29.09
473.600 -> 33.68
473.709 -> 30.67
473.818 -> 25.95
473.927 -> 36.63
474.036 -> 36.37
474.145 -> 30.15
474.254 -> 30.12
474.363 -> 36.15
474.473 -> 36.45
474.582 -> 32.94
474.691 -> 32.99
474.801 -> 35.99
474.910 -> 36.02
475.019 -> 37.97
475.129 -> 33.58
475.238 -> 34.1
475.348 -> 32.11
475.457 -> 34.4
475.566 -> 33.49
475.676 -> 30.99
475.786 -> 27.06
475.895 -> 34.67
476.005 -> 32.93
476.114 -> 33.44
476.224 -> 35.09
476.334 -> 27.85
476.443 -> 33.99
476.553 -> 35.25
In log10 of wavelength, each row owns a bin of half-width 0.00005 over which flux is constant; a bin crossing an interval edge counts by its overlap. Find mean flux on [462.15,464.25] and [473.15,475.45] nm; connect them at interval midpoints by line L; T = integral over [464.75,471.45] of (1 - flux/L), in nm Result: 0.16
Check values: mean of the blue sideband 33.8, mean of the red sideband 33.4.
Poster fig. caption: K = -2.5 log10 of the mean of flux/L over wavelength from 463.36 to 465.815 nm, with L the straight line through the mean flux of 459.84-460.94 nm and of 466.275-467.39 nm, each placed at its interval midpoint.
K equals -0.04 mag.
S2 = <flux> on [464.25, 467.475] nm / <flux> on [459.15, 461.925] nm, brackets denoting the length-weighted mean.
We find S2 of 1.0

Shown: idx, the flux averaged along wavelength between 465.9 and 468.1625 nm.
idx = 33.3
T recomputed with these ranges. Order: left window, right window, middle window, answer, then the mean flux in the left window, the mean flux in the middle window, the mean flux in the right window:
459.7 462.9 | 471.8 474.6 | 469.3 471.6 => 0.07 nm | 33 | 32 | 33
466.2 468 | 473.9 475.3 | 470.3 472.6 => 0.11 nm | 32.9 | 32.3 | 34.5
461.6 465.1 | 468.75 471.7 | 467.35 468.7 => -0.02 nm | 33.3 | 33.1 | 32.3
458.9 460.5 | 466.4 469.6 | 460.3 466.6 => -0.05 nm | 33.4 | 33.5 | 33.1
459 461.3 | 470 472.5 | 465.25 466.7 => -0.08 nm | 33.5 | 34.7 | 32.1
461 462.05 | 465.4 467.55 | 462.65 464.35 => -0.03 nm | 33.1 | 34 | 33.7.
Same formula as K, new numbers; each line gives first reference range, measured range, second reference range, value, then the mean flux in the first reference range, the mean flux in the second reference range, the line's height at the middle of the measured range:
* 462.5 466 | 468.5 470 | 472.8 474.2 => -0.02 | 33.6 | 32.2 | 32.8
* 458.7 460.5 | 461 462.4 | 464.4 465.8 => -0.01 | 33.1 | 33.2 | 33.1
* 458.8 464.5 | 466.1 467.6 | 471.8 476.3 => 0.01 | 33.5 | 33.2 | 33.4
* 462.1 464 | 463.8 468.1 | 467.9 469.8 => 0.00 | 33.7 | 33.4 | 33.6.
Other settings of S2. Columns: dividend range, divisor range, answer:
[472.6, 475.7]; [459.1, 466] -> 0.99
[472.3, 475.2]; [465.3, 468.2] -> 0.99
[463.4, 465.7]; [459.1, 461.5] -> 1.02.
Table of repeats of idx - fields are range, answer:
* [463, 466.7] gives 34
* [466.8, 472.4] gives 32.6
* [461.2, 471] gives 33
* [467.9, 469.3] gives 32.8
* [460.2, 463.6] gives 33.1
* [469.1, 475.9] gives 32.7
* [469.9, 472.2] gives 31.9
